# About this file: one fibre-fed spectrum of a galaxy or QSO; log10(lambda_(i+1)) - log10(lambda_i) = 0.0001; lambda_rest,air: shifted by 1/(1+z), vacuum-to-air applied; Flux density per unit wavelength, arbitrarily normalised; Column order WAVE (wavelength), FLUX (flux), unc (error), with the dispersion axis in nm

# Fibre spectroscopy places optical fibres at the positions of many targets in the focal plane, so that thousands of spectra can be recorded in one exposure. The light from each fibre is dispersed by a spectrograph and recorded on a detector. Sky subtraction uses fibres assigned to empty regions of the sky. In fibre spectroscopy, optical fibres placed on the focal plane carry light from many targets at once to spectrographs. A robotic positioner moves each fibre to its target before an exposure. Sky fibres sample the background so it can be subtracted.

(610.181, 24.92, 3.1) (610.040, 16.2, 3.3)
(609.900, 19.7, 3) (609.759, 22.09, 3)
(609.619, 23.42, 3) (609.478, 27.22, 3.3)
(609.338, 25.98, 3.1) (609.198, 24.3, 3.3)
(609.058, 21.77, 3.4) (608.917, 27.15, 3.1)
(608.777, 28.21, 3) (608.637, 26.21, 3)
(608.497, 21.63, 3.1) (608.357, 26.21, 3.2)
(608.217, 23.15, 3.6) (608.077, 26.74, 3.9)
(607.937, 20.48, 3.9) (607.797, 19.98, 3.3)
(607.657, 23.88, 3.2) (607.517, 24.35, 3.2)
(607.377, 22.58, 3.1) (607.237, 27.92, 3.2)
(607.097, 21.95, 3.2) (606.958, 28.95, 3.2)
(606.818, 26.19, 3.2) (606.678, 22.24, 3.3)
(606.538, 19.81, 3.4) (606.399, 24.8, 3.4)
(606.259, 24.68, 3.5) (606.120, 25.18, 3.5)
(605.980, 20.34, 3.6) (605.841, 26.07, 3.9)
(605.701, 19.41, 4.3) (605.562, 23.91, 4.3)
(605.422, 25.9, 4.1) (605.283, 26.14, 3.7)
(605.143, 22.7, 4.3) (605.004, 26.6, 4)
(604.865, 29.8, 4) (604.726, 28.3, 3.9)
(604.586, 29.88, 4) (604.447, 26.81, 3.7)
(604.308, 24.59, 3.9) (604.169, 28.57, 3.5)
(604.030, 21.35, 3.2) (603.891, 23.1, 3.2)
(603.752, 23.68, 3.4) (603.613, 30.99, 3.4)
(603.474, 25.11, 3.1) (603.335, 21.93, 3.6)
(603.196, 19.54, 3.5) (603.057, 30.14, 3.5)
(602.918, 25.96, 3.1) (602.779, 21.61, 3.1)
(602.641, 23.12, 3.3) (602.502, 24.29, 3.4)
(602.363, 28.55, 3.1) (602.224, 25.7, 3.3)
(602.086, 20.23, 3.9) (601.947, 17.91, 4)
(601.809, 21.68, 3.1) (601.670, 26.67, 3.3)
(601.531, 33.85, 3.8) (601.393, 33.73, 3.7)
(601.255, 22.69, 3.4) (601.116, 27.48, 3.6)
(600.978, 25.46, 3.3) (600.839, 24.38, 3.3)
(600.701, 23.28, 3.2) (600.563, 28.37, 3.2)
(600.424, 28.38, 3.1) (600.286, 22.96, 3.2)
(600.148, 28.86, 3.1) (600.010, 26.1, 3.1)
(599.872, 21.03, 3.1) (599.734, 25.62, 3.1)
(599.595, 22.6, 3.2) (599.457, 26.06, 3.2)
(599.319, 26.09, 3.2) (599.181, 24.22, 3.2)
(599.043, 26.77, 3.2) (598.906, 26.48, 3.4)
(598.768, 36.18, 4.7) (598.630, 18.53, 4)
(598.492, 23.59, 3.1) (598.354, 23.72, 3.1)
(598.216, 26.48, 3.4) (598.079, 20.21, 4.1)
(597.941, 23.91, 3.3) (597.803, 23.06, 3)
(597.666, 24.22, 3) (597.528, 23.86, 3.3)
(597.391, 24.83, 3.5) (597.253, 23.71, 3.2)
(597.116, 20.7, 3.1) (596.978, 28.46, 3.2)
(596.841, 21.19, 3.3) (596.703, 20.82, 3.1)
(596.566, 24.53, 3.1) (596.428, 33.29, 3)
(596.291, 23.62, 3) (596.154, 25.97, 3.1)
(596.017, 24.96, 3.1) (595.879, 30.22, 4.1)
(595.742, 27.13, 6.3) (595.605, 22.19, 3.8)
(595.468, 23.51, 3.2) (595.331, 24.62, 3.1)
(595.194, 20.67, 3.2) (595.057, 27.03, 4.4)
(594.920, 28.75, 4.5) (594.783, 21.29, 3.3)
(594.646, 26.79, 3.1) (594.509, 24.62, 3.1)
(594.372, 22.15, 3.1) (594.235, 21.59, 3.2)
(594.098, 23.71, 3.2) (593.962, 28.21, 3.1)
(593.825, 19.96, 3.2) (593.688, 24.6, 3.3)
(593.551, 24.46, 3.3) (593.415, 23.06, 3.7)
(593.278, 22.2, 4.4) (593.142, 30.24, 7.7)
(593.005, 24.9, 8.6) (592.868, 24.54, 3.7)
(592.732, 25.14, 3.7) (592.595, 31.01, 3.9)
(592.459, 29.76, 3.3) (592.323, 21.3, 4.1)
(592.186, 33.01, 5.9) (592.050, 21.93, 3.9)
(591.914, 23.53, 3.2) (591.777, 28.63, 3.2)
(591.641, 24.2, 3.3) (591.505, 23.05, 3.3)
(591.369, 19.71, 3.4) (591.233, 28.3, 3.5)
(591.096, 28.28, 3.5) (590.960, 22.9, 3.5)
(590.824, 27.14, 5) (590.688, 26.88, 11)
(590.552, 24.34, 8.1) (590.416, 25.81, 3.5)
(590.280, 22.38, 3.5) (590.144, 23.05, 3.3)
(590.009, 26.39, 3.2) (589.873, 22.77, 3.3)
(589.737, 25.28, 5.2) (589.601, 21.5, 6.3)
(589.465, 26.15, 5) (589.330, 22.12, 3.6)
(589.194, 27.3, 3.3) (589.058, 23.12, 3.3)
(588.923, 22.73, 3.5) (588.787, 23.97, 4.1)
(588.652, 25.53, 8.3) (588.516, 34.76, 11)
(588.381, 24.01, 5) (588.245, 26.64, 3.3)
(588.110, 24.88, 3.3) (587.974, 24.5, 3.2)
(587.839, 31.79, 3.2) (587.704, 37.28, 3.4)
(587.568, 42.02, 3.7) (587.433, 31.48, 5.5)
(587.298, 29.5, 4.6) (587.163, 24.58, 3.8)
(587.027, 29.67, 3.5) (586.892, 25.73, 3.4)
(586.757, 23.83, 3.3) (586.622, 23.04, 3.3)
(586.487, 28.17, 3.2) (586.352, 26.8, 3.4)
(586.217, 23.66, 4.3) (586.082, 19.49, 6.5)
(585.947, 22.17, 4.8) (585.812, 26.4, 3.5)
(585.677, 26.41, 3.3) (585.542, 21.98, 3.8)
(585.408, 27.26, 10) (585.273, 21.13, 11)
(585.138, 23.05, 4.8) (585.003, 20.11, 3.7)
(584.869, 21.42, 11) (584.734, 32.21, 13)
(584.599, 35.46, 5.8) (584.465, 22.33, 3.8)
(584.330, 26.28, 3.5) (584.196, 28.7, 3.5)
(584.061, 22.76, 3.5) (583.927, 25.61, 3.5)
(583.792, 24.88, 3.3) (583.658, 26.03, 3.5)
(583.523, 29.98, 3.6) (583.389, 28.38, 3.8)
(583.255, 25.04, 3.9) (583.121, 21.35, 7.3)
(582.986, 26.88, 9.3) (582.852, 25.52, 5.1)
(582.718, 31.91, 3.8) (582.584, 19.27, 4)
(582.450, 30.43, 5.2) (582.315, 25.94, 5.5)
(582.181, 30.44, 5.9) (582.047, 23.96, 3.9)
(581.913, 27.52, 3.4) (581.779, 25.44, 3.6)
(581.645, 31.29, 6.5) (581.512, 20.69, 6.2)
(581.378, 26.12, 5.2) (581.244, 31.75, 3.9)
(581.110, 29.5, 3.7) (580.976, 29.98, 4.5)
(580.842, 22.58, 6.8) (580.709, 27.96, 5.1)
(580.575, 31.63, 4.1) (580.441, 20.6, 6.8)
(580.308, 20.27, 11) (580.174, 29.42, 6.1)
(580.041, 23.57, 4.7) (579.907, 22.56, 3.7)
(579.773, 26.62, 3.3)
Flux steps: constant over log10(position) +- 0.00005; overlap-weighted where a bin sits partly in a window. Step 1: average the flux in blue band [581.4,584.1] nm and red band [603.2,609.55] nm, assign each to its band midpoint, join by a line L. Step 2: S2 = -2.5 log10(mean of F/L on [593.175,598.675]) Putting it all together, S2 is 0.051 mag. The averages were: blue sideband 26.2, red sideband 24.8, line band 24.2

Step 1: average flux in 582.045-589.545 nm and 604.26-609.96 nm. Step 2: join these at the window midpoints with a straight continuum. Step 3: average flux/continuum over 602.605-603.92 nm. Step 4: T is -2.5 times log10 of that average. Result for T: 0.013 mag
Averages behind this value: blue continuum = 26.4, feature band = 24.6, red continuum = 24.6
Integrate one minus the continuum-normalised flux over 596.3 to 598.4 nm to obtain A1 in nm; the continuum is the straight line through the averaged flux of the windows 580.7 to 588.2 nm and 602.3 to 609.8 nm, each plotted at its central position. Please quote 0.109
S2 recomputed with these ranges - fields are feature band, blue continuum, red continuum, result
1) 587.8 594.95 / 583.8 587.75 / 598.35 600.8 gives 0.039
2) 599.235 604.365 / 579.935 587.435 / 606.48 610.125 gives -0.036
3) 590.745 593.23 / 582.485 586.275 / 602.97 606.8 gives -0.035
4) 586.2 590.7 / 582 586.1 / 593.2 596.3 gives -0.058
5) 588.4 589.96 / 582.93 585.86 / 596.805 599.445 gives 0.011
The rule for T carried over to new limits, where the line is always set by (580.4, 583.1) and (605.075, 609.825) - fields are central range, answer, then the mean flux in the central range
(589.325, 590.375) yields 0.10 mag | 23.9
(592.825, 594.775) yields 0.06 mag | 24.3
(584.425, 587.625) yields 0.01 mag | 26.1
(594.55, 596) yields 0.01 mag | 25.2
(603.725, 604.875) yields -0.07 mag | 26.1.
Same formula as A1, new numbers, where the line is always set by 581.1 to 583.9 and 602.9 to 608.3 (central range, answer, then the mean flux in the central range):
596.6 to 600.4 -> 0.121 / 24.5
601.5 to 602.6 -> 0.022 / 24.5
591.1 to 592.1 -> 0.055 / 24.5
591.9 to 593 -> -0.021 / 26.3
